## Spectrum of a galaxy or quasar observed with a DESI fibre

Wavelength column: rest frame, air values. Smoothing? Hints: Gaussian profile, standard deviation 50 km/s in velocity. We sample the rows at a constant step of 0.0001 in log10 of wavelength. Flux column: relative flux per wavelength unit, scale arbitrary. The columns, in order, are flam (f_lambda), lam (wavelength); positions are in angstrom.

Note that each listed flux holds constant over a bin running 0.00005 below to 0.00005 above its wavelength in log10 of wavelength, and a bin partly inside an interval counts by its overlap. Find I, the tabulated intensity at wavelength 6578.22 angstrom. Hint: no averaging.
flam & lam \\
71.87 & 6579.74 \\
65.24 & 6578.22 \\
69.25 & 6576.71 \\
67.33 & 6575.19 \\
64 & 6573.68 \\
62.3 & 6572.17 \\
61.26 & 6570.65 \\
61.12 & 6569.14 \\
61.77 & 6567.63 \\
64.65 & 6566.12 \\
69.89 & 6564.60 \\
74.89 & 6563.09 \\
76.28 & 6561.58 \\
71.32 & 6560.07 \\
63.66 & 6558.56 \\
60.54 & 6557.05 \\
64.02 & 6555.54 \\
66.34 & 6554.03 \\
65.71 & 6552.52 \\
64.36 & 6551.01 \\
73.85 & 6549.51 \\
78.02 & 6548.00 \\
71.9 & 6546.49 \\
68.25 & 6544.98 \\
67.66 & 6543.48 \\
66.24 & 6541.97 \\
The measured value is 65.24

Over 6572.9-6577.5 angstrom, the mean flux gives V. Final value 66.9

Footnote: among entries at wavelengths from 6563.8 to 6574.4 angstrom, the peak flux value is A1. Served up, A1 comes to 69.89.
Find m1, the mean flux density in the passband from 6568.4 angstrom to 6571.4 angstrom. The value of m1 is 61.2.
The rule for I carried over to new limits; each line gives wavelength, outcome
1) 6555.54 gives 64.02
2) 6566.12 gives 64.65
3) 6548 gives 78.02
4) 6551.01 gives 64.36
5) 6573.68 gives 64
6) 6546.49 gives 71.9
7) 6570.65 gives 61.26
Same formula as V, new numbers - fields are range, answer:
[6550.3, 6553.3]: 65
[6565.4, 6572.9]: 62.2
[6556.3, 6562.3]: 67.9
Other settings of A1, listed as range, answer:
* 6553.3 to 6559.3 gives 66.34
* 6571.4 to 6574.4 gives 64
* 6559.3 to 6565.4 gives 76.28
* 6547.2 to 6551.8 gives 78.02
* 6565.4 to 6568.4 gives 64.65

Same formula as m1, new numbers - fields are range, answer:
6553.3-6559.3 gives 63.6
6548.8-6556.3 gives 66.9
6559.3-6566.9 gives 71.3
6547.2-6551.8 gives 72.1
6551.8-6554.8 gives 66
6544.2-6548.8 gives 72.7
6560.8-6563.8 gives 75.6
